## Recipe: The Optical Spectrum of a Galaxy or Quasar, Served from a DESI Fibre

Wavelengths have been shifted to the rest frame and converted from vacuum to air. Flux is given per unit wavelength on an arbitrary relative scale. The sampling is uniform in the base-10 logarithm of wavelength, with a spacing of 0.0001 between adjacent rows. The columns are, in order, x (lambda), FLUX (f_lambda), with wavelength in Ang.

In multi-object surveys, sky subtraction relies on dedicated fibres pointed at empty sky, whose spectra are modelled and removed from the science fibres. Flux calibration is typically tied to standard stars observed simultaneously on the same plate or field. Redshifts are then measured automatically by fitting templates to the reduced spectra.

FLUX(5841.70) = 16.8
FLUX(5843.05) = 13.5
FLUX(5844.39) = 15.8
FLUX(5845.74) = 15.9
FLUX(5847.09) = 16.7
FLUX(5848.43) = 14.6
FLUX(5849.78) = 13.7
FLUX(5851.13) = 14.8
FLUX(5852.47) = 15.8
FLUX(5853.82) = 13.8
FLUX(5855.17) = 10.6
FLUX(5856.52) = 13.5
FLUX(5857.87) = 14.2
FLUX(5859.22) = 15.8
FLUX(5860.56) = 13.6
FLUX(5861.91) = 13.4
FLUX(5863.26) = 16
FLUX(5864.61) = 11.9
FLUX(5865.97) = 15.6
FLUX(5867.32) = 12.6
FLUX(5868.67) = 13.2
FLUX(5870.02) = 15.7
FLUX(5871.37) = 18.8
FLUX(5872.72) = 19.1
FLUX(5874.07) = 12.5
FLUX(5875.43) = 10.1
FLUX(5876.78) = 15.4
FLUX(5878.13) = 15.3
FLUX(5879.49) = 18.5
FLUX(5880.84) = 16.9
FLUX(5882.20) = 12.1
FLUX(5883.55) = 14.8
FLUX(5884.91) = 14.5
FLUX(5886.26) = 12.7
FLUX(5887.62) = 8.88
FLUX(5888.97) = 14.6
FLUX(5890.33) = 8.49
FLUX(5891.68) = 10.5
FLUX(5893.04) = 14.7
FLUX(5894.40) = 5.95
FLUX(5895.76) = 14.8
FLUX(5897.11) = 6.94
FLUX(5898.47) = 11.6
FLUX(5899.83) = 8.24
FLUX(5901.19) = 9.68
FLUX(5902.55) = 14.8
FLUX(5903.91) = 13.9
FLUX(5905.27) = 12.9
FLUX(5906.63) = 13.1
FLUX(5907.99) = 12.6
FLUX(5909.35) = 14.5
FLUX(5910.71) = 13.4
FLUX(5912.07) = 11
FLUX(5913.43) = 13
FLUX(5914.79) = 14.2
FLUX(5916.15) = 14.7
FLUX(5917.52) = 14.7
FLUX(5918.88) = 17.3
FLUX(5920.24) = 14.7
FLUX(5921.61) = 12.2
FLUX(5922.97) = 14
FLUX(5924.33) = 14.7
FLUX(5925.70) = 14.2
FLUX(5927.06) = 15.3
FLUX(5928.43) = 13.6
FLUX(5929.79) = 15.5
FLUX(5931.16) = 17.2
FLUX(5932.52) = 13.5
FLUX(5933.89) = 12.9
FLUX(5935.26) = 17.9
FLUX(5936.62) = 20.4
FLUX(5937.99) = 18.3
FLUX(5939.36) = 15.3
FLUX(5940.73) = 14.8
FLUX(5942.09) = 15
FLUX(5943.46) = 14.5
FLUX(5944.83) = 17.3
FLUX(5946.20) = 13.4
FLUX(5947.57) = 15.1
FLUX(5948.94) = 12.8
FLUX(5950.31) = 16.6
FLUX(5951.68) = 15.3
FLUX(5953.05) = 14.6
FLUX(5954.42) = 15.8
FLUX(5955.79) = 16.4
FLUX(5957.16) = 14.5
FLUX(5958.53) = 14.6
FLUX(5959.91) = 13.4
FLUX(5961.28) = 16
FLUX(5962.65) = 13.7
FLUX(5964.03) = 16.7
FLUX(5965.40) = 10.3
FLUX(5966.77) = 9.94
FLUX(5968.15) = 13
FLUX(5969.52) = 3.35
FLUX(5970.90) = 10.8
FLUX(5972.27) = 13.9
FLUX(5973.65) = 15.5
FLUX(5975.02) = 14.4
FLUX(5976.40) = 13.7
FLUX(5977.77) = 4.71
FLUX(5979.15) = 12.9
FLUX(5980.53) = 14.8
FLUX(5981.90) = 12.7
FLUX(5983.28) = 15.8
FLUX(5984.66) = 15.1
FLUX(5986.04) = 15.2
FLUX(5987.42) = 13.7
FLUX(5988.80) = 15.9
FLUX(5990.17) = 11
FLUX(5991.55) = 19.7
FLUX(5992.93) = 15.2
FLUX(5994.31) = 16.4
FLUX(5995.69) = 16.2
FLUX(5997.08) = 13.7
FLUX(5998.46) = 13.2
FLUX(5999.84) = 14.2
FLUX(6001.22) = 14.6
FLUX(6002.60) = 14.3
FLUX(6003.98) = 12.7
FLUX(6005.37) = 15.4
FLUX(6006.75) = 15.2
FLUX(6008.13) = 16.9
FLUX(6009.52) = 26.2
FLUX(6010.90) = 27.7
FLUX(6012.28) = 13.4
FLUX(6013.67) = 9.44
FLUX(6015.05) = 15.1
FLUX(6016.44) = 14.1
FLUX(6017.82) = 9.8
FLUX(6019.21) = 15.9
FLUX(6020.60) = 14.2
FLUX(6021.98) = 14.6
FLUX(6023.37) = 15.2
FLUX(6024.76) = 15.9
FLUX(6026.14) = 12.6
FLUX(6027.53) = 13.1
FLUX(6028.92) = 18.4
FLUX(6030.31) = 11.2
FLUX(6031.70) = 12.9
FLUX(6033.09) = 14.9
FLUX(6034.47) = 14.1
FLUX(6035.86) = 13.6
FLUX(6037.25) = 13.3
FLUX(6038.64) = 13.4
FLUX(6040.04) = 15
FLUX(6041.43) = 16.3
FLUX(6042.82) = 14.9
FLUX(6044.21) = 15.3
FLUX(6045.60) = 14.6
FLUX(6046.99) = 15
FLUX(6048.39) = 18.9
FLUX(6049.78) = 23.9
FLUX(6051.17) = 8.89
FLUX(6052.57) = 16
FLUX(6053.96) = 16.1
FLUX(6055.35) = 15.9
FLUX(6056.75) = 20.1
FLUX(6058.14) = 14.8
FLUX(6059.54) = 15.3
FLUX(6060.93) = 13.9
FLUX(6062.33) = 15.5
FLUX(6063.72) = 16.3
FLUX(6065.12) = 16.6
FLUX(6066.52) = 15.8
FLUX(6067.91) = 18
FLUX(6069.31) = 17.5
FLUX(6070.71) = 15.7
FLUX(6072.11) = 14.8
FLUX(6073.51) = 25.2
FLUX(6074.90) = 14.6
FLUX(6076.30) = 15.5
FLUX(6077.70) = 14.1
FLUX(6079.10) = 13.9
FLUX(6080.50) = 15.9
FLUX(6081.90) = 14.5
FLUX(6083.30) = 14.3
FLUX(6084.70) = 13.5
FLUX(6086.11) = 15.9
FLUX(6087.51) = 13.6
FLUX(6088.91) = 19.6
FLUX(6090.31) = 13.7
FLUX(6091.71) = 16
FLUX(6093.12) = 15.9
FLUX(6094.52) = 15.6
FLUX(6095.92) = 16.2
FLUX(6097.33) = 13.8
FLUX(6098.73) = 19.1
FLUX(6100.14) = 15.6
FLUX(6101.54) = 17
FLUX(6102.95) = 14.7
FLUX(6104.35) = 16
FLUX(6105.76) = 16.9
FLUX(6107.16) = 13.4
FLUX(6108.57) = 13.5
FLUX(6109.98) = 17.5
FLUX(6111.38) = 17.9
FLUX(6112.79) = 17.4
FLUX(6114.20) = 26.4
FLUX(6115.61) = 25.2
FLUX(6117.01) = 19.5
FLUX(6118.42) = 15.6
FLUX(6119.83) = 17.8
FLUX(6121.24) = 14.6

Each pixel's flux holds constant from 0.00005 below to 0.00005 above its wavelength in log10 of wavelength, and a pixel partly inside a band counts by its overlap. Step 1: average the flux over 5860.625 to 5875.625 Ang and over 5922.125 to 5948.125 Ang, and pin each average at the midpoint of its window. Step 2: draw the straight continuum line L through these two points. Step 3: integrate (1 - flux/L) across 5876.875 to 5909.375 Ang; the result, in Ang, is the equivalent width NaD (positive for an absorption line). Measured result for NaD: 5.0 Ang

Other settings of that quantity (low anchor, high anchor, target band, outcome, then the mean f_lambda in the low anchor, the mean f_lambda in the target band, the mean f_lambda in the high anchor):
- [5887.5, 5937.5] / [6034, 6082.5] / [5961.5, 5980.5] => 3.1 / 13.3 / 12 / 15.8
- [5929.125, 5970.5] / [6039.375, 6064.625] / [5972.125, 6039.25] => 3.0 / 14.6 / 14.6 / 15.9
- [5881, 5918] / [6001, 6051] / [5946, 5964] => -1.7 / 12.3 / 14.9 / 15.3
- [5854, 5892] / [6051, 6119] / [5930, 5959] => -1.6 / 13.9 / 15.5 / 16.4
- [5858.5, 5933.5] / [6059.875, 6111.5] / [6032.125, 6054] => 0.2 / 13.6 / 15.2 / 15.9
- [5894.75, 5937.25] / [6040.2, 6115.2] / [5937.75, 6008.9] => 2.0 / 13.7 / 14.2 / 16.2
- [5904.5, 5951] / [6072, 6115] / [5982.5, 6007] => 0.8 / 14.7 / 14.8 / 16.2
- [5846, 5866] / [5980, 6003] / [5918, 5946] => -1.6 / 14.3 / 15.4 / 14.8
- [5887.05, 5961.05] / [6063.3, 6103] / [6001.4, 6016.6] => -1.4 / 13.9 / 16.4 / 16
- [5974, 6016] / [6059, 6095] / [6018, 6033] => 1.0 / 15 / 14.3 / 15.8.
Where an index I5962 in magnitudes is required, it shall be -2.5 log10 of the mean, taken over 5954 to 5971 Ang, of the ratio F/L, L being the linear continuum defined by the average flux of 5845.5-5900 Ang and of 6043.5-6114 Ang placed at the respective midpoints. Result 0.13 mag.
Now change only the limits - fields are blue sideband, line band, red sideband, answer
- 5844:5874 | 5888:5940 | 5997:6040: 0.094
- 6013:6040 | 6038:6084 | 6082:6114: -0.080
